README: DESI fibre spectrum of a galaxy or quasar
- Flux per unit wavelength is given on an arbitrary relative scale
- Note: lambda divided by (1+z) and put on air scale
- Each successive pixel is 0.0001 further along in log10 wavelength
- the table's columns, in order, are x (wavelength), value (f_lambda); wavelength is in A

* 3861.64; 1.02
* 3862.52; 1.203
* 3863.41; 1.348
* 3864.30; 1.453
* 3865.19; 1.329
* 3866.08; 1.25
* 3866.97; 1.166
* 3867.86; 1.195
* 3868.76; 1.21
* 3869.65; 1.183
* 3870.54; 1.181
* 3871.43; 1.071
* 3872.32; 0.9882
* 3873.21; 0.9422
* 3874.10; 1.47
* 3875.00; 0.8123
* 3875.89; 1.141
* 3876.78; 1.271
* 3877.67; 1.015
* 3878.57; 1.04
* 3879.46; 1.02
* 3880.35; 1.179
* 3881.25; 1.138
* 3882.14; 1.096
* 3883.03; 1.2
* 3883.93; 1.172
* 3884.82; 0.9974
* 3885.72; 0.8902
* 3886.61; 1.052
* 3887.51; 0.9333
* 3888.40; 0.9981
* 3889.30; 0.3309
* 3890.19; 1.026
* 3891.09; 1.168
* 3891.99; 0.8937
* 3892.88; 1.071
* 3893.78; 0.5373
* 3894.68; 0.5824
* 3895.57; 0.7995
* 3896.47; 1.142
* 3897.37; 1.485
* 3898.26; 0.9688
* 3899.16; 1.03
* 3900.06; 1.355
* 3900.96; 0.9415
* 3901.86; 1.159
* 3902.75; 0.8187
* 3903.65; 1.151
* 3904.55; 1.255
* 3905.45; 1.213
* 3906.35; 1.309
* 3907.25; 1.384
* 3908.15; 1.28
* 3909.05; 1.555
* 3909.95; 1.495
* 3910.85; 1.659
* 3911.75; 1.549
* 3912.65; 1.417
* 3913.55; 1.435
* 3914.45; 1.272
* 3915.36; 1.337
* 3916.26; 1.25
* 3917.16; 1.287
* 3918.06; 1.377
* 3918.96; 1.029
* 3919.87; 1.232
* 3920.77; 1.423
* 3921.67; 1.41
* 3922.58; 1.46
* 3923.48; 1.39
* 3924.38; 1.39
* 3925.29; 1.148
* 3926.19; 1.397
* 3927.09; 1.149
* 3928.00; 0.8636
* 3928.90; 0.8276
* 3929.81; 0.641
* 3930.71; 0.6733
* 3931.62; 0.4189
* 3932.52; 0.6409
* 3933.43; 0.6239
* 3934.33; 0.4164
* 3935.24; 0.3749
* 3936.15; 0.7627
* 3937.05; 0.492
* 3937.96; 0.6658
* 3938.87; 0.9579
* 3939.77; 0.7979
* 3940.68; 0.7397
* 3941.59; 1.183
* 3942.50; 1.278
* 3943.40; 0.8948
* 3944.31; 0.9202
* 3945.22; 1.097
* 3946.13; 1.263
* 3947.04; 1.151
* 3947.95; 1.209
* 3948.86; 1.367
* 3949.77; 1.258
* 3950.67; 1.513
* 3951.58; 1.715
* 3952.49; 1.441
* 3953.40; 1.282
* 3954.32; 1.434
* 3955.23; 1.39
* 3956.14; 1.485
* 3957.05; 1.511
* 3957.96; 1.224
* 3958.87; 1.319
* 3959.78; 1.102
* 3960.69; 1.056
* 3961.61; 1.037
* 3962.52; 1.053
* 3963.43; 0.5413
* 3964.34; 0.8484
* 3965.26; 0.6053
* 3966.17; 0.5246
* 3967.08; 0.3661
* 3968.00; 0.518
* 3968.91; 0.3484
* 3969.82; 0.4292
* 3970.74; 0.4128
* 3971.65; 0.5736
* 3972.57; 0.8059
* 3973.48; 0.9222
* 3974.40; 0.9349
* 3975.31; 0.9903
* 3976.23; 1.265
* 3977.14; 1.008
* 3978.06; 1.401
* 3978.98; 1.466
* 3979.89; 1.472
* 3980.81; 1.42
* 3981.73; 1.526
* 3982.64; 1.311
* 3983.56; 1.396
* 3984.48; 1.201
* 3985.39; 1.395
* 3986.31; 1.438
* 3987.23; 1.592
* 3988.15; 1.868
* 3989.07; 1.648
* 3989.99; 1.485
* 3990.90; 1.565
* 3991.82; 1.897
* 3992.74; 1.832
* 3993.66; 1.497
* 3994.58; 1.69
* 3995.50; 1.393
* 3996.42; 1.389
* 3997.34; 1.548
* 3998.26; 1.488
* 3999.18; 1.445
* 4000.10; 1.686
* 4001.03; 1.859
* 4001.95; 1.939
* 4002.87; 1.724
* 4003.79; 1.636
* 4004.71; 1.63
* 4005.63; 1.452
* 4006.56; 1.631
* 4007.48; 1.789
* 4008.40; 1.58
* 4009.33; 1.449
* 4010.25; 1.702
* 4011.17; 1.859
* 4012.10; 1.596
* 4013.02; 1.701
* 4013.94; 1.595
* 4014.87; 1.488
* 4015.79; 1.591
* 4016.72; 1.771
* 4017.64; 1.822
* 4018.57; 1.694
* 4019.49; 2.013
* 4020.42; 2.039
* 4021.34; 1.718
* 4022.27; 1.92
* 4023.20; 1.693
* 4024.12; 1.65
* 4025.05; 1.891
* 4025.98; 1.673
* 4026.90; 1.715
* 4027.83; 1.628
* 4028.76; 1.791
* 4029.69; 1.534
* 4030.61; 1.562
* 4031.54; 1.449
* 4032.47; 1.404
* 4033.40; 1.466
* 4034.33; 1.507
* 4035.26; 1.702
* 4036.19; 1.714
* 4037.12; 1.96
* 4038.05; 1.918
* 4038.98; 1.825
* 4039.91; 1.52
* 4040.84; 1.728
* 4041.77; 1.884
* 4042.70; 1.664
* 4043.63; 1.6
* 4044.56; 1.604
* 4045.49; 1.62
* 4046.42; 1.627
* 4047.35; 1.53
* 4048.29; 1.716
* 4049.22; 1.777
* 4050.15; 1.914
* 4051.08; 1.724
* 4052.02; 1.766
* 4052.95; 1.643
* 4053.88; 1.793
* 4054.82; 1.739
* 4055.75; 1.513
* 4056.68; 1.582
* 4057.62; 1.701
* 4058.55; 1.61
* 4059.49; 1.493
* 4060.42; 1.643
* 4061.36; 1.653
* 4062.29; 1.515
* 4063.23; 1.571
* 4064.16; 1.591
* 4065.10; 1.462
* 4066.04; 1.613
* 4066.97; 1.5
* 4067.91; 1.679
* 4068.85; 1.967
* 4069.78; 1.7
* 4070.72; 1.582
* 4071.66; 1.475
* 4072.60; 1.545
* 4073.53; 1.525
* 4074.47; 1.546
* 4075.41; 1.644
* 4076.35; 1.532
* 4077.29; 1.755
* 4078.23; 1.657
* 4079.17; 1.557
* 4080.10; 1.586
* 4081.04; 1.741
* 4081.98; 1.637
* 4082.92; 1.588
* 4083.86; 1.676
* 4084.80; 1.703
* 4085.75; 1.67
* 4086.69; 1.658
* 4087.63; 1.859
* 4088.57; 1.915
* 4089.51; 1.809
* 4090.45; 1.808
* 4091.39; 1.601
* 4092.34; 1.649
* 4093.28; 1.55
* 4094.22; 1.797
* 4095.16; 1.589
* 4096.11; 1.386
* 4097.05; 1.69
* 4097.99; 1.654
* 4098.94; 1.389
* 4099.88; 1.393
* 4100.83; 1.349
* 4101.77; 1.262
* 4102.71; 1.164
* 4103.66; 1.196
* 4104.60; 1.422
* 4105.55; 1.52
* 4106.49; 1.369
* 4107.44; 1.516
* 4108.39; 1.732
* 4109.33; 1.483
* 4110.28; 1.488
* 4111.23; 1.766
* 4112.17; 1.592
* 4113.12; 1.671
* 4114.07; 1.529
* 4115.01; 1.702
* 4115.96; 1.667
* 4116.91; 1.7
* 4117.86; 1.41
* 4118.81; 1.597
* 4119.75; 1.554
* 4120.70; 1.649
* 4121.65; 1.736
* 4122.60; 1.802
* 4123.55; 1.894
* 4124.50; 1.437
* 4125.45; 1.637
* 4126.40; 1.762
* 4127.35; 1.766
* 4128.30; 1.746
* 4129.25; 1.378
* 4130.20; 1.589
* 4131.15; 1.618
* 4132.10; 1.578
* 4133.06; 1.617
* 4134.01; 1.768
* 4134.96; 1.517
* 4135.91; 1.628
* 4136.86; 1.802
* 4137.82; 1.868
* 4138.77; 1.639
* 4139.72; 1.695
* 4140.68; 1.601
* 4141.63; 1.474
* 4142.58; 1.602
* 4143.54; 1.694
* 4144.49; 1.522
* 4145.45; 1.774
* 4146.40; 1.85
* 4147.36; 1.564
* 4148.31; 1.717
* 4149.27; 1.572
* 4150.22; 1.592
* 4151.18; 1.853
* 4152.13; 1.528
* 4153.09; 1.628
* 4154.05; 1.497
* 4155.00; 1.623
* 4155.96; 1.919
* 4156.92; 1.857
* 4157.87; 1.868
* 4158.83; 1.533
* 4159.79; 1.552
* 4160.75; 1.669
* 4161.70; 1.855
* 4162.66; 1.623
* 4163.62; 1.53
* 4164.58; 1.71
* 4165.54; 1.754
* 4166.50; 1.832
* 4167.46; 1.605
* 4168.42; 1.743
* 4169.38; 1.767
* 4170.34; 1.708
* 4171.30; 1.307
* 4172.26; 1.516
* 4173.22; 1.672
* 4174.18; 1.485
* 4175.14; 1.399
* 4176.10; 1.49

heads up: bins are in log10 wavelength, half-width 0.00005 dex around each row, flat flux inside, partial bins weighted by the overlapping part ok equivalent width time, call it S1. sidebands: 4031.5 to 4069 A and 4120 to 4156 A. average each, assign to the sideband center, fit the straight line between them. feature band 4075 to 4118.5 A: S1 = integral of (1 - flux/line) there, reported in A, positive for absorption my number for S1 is 1.81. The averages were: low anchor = 1.66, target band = 1.59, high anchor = 1.66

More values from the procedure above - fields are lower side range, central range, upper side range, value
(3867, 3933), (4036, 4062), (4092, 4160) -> -4.6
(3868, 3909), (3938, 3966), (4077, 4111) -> 1.9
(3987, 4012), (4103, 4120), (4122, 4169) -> 1.2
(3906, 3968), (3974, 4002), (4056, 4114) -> -4.5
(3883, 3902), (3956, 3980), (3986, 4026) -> 8.7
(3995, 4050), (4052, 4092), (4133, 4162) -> 0.6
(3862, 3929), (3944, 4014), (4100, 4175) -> 0.7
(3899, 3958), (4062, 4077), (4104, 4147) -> -1.0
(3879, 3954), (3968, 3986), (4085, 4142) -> 2.8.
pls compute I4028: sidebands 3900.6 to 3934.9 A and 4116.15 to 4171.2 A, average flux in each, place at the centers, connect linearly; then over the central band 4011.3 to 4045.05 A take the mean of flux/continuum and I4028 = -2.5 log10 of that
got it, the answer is -0.20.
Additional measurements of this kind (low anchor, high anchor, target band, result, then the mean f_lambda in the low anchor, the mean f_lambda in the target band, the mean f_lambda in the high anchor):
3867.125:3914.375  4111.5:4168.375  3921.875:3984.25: 0.23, 1.12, 1.02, 1.66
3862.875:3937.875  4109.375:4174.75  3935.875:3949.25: 0.21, 1.09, 0.987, 1.65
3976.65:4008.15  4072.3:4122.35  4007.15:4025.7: -0.11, 1.55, 1.73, 1.59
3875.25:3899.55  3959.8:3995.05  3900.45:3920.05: -0.24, 1.01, 1.29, 1.14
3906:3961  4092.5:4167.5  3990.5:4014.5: -0.23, 1.16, 1.64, 1.62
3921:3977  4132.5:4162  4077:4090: -0.17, 0.977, 1.7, 1.67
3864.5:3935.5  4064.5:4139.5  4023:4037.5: -0.15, 1.1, 1.64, 1.61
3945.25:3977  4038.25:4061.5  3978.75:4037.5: -0.19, 1.03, 1.63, 1.68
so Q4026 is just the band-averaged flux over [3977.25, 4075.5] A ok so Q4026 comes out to 1.63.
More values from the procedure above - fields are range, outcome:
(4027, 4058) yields 1.67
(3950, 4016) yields 1.33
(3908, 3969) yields 1.09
